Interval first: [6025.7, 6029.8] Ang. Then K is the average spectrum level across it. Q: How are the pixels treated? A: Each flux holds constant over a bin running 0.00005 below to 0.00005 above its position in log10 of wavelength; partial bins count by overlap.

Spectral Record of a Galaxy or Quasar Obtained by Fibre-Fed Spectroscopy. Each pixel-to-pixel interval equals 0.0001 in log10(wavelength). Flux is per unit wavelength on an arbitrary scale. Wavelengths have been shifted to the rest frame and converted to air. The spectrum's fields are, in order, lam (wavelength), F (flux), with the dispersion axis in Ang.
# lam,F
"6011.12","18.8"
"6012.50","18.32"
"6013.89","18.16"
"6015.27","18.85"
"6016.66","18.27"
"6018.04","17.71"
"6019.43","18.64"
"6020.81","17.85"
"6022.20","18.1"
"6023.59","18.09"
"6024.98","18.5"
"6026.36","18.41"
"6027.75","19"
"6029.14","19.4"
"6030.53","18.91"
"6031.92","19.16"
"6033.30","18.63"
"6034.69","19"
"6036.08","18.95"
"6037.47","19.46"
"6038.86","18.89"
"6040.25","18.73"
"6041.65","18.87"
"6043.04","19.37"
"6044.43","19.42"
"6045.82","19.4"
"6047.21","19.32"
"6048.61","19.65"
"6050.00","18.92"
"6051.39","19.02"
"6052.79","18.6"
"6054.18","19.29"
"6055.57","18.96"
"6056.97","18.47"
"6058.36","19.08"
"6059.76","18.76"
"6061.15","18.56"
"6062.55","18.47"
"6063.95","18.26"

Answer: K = 18.9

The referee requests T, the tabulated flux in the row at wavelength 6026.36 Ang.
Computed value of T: 18.41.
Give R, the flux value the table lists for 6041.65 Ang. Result 18.87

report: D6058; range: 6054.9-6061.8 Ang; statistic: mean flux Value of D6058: 18.8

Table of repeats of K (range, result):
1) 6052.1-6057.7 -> 18.9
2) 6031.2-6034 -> 18.9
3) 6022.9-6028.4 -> 18.5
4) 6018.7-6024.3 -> 18.1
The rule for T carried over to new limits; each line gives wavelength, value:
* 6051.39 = 19.02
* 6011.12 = 18.8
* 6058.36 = 19.08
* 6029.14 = 19.4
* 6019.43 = 18.64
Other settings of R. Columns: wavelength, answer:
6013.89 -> 18.16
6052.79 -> 18.6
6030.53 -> 18.91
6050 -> 18.92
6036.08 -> 18.95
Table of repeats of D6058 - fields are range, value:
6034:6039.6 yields 19.1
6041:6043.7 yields 19.1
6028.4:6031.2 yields 19.1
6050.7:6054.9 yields 19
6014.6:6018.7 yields 18.3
